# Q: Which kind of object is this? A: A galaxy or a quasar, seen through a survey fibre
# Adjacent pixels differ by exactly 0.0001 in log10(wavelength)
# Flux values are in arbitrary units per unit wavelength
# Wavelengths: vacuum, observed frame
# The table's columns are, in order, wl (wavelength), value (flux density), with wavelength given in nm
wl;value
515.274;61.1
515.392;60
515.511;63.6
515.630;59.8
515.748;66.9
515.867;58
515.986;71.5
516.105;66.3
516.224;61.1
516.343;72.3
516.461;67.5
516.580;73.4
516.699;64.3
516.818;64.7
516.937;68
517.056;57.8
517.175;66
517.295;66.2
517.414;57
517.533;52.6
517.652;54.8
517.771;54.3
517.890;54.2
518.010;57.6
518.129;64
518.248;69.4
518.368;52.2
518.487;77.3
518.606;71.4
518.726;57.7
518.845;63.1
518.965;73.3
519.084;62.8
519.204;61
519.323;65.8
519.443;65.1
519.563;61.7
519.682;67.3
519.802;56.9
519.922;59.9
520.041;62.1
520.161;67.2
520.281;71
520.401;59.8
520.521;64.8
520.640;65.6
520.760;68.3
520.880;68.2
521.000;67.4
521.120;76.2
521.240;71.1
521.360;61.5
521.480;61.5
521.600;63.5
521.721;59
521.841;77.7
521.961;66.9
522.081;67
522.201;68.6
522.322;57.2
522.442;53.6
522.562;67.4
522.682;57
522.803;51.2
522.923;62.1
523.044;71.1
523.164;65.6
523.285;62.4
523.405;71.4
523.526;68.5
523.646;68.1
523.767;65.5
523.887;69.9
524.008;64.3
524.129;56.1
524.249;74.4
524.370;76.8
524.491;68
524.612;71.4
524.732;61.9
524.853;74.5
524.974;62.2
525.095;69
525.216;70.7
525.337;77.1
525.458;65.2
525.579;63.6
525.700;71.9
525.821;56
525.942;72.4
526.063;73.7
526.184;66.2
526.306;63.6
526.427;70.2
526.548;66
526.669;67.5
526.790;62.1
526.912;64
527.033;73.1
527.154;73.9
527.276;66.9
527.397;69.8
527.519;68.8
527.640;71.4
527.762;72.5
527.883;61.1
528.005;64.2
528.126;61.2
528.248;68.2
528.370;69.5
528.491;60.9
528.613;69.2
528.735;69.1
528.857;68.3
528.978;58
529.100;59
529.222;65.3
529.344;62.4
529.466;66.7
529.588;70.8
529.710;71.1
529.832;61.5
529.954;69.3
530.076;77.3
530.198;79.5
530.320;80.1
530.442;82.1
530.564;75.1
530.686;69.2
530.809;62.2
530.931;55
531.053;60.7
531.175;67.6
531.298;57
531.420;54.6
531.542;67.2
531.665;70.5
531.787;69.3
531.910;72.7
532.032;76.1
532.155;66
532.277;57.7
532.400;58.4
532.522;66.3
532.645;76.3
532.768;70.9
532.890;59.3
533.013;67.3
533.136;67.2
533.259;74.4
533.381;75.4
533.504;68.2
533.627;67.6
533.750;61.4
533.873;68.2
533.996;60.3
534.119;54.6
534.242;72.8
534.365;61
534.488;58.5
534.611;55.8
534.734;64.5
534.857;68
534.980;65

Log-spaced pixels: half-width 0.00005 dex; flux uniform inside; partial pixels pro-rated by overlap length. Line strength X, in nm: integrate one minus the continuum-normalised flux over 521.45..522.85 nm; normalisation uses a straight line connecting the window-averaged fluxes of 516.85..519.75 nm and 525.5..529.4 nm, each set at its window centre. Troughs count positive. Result 0.03 nm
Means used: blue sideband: 62.5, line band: 62.7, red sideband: 66.6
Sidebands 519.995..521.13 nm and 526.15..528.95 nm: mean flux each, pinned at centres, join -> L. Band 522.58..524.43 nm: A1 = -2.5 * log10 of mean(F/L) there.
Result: 0.02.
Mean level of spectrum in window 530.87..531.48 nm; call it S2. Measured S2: 59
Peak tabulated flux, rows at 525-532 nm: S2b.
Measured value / 82.1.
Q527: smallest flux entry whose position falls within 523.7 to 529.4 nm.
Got 56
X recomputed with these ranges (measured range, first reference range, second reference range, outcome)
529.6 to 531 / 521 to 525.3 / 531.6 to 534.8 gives -0.10 nm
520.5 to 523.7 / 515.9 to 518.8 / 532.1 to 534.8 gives -0.07 nm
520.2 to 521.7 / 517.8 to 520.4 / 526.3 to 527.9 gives -0.04 nm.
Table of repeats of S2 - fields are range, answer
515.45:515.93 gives 62.1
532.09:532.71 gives 65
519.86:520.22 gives 63.1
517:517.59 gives 59.9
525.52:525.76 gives 67.8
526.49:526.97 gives 64.9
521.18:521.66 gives 64.4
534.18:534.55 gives 64.1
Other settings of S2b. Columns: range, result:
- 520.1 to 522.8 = 77.7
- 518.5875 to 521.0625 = 73.3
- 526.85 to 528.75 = 73.9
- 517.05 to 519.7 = 77.3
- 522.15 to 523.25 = 71.1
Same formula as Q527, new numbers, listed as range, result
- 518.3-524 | 51.2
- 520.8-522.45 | 53.6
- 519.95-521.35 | 59.8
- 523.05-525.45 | 56.1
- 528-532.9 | 54.6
